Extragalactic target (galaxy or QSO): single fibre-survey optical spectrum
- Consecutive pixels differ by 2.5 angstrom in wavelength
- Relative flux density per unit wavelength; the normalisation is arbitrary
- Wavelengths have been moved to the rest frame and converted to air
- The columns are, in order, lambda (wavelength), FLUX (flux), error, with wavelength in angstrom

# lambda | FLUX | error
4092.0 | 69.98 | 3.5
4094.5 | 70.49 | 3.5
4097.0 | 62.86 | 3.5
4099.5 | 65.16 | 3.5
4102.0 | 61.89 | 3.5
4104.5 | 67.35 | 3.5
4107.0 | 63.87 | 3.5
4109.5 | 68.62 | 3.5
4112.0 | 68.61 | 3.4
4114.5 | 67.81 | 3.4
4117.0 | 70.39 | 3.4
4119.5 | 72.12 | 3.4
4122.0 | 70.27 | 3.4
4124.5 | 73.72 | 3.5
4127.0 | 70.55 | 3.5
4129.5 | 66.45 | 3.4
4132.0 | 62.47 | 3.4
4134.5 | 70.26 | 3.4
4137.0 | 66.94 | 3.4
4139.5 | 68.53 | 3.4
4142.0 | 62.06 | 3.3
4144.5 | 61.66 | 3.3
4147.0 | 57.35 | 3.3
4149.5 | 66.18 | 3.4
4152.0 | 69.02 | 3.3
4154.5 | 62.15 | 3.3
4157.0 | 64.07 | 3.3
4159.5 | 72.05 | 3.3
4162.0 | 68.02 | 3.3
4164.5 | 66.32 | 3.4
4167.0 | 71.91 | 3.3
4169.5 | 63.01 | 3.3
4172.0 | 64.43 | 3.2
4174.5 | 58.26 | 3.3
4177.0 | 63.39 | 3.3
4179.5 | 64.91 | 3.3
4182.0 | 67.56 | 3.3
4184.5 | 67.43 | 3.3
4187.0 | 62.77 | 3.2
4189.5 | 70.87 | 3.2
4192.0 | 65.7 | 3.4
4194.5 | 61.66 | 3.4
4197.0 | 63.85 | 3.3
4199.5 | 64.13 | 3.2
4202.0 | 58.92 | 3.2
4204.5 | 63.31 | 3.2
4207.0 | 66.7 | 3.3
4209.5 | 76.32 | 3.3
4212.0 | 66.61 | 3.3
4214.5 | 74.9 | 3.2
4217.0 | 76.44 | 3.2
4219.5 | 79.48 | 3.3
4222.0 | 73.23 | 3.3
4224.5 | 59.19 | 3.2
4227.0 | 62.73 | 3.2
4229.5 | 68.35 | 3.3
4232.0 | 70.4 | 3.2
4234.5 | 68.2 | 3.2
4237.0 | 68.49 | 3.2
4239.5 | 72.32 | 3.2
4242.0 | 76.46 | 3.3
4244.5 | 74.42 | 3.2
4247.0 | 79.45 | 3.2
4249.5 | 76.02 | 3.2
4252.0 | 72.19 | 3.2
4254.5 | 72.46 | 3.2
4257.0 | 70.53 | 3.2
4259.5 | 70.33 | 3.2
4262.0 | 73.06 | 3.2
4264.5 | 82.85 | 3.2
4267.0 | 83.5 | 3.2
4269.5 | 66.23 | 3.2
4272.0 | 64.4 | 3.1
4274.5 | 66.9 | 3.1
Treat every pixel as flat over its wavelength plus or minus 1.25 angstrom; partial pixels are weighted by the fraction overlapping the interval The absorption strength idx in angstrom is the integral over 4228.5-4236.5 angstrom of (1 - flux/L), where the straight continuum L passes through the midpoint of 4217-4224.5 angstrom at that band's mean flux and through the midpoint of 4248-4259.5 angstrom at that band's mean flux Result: 0.5 angstrom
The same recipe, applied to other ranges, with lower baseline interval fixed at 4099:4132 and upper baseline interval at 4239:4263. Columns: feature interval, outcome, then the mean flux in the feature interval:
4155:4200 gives 3.3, 65.5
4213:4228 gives 0.3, 71.1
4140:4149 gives 1.0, 61.5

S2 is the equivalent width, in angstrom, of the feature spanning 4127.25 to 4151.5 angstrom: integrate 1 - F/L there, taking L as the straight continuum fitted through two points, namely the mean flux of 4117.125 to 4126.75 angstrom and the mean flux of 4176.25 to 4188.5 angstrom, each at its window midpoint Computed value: 1.7 angstrom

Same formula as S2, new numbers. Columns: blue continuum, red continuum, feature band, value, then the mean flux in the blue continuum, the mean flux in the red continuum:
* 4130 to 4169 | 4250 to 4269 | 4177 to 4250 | 2.27 angstrom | 65.9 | 74.7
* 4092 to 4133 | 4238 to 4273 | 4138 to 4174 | 2.22 angstrom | 67.8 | 73.9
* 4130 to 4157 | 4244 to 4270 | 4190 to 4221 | 0.90 angstrom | 64.7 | 74.9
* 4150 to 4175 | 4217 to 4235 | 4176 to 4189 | 0.31 angstrom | 66.2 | 69.4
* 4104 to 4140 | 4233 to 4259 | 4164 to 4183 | 1.48 angstrom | 68.6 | 72.9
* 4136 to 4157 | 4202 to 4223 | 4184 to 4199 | 0.83 angstrom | 64.2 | 71.3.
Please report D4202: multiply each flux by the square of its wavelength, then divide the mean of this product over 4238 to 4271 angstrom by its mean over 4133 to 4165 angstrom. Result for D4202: 1.2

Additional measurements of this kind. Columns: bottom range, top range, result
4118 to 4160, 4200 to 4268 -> 1.12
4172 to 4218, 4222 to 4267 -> 1.11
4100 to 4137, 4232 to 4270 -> 1.16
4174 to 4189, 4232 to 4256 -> 1.16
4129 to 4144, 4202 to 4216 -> 1.08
